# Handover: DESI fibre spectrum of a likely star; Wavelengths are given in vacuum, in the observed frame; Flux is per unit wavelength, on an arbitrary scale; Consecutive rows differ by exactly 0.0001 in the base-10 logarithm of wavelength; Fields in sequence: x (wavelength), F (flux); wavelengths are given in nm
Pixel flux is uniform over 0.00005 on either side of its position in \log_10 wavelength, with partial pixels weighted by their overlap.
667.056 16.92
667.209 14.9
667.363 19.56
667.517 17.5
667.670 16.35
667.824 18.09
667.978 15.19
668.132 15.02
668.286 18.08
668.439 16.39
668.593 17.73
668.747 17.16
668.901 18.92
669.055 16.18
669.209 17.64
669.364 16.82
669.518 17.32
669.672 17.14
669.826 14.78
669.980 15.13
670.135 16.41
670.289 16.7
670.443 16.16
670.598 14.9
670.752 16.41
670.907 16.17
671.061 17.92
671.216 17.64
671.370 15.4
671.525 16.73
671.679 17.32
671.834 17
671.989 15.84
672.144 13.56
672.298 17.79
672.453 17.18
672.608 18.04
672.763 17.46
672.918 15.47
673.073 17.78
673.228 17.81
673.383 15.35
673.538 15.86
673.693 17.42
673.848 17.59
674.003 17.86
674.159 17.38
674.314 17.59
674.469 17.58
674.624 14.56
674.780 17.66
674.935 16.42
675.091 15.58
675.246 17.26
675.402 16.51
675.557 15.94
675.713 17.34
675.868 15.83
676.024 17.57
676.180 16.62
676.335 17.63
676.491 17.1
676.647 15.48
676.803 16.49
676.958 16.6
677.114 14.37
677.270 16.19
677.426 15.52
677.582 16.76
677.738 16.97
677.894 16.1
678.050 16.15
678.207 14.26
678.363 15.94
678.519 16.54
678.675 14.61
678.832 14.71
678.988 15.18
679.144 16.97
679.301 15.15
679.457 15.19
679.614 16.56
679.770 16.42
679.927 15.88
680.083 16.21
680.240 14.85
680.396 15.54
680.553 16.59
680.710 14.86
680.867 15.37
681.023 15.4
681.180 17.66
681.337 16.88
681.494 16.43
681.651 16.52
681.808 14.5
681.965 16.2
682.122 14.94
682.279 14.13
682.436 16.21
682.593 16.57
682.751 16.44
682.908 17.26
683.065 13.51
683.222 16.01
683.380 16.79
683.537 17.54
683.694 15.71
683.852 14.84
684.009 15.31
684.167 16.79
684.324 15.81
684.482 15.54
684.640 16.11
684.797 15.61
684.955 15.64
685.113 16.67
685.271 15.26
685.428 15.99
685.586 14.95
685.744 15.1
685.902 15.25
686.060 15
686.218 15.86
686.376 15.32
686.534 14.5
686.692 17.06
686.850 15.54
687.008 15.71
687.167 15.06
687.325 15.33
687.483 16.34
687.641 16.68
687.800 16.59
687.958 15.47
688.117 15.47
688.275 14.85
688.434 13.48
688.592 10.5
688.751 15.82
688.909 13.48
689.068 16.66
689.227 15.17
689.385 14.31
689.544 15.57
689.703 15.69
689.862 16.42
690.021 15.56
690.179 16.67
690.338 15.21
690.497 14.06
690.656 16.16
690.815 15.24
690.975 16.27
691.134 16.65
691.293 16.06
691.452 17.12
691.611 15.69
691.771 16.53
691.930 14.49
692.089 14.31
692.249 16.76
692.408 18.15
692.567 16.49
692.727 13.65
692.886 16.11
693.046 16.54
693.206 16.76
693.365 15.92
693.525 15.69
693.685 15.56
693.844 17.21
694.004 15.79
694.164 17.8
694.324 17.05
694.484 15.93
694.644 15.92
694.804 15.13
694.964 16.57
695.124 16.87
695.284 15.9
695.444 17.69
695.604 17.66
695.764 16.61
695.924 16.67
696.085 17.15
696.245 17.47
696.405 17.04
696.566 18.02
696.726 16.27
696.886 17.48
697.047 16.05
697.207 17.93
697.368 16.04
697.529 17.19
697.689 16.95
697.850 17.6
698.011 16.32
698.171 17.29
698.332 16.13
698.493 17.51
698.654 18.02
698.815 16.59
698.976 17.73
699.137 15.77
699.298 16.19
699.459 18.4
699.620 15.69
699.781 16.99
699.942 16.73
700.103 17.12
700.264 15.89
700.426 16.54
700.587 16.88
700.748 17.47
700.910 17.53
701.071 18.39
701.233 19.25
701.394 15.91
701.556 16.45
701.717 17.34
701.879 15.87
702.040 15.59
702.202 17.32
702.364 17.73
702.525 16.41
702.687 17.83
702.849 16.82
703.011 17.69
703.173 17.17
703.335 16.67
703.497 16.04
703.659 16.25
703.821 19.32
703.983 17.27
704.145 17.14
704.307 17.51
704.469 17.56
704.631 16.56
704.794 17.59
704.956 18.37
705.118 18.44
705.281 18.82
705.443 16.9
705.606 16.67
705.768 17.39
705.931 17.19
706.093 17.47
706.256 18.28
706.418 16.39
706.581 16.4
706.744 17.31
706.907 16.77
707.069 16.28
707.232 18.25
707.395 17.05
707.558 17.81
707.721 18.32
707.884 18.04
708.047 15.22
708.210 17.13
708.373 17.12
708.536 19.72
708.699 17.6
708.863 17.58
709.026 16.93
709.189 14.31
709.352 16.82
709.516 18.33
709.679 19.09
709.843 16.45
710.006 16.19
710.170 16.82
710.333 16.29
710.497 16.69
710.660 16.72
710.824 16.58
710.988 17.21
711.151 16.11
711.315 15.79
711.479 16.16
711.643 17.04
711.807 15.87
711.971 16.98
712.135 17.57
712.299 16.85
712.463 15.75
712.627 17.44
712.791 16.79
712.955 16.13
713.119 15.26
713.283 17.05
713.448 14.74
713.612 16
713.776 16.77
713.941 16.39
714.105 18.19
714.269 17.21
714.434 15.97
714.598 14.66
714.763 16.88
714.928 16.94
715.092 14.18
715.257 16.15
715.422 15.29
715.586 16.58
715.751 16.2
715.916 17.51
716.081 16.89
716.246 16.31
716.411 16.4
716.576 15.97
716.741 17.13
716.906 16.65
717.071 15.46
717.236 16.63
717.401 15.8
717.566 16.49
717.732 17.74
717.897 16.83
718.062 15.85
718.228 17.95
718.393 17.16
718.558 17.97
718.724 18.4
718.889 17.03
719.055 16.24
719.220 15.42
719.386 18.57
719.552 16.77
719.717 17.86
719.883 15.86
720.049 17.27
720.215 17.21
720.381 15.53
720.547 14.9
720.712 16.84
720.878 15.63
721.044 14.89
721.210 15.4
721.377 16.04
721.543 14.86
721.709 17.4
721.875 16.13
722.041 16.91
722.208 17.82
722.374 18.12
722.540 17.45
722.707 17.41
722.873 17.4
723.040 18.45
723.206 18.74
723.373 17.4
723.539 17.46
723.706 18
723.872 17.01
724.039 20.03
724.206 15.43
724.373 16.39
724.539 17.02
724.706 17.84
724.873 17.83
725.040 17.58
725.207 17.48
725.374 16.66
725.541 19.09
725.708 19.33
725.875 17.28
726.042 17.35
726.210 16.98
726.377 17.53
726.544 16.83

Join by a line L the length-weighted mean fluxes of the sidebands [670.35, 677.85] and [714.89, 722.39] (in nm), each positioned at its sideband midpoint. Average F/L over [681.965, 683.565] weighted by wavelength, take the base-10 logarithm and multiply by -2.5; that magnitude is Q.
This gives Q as 0.05 mag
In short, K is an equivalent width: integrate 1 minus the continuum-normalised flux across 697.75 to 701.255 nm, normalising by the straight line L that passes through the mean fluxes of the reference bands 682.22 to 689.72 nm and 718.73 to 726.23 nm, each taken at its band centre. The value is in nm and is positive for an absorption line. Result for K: -0.21 nm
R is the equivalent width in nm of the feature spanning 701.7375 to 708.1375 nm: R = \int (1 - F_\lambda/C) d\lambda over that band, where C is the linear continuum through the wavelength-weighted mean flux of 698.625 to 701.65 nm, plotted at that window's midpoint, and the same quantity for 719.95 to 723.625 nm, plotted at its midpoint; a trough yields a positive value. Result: -0.099 nm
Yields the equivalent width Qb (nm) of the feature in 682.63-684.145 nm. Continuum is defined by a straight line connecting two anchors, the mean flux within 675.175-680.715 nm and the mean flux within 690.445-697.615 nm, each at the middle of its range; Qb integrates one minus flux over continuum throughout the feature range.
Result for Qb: 0.02 nm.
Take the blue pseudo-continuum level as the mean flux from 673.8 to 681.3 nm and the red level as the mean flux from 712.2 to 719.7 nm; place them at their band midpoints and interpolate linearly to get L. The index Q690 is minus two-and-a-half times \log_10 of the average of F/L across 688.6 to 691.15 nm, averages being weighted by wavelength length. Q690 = 0.064 mag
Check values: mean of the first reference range 16.2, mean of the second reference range 16.6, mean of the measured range 15.4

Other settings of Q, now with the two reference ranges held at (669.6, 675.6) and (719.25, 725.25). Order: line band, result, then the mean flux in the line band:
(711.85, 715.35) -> 0.04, 16.4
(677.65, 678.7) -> 0.05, 15.9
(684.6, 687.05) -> 0.08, 15.6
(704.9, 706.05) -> -0.05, 17.7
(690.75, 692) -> 0.05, 16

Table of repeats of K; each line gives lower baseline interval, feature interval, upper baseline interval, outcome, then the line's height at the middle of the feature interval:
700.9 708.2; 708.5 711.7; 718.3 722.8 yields 0.04 nm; 17.1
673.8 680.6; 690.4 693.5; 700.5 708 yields 0.16 nm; 16.8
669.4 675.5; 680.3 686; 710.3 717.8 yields 0.26 nm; 16.6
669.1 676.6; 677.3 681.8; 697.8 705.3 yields 0.24 nm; 16.8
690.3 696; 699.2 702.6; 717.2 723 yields -0.12 nm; 16.3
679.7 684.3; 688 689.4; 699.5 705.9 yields 0.16 nm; 16.3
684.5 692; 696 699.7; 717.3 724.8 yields -0.25 nm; 15.9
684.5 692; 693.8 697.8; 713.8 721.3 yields -0.27 nm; 15.8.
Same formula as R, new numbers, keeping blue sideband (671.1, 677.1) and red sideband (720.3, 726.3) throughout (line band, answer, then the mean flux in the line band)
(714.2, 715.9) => 0.10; 16.1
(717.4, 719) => -0.01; 17.2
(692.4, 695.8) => 0.10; 16.4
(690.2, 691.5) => 0.08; 15.8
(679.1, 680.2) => 0.05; 16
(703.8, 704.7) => -0.03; 17.5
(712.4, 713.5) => 0.05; 16.2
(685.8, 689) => 0.32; 15.2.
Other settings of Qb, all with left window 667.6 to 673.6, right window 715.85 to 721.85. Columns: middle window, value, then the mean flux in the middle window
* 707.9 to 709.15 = -0.05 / 17.3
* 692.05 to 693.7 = 0.06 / 16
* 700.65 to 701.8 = -0.06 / 17.5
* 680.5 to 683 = 0.10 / 16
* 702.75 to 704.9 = -0.08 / 17.2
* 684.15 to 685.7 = 0.08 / 15.8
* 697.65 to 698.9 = -0.03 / 17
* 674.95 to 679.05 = 0.12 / 16.1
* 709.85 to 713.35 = 0.01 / 16.5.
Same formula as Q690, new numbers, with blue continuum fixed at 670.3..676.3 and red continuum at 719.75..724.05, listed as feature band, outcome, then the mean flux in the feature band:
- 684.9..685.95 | 0.08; 15.6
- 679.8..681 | 0.07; 15.6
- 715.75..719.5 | 0.00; 16.8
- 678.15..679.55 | 0.09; 15.4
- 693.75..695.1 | 0.02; 16.4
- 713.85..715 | 0.02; 16.6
